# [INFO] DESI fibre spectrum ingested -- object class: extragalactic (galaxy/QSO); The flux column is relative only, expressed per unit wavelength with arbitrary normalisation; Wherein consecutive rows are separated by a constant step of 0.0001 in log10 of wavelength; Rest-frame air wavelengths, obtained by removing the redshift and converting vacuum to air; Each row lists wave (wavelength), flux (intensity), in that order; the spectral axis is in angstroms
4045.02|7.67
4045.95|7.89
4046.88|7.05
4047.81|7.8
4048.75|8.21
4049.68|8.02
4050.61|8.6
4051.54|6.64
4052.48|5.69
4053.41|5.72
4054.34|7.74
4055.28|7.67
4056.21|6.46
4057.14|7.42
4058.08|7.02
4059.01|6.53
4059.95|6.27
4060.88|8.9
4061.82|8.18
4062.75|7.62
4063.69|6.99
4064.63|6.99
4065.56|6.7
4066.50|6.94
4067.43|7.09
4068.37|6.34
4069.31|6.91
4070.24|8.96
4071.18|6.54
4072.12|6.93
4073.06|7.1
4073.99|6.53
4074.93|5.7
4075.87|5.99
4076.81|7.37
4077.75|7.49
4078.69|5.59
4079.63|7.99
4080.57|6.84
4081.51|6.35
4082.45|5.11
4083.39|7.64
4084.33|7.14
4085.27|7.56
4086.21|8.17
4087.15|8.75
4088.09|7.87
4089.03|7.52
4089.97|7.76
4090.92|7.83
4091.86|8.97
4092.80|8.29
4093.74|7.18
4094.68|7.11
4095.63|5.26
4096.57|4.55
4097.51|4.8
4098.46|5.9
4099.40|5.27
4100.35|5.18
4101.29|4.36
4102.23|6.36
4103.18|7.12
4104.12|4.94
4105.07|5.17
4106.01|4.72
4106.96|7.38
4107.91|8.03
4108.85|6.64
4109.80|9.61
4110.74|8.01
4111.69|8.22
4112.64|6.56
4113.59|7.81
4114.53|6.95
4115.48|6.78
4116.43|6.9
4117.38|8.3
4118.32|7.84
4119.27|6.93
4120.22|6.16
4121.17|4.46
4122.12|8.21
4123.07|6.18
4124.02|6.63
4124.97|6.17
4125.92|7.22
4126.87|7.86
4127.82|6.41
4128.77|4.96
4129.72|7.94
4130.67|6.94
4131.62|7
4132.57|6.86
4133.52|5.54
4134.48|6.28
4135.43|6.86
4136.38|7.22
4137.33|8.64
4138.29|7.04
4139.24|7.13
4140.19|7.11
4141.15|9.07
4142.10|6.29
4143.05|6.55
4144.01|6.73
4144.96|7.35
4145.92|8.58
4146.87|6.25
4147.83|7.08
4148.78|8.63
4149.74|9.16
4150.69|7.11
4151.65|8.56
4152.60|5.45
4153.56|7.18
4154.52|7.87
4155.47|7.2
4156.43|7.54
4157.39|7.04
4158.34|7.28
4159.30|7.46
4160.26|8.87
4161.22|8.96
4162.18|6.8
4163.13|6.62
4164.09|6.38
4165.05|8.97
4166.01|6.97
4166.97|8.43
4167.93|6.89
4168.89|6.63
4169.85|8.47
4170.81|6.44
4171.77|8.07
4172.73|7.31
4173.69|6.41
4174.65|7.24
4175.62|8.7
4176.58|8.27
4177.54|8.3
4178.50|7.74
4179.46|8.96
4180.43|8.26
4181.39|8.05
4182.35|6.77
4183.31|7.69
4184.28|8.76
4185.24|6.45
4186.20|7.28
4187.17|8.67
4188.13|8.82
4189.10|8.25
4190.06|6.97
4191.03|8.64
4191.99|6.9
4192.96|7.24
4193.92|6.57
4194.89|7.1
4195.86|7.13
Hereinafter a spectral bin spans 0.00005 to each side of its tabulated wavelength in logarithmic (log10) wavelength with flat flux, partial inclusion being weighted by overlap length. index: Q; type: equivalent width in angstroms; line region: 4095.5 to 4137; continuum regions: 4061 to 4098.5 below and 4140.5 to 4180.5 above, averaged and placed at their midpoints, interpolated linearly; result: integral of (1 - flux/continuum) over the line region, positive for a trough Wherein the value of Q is 4.0 angstroms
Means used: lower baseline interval 7.04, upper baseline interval 7.56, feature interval 6.58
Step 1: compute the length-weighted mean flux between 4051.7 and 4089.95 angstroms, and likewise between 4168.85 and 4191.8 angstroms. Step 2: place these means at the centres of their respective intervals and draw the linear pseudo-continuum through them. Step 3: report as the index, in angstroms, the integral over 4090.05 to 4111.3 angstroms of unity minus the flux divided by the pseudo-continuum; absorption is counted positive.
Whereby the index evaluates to 2.20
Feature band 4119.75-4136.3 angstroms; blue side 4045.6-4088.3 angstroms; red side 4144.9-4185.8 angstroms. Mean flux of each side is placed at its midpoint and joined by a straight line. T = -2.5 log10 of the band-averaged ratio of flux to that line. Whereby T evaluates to 0.13 mag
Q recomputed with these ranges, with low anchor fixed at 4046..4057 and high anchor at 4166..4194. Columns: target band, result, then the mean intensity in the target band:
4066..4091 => 0.88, 7.1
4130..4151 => 0.87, 7.26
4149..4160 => 0.17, 7.5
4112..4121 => 0.51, 7.06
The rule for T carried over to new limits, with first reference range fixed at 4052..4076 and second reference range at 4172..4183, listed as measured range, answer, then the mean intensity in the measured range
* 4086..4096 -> -0.08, 7.71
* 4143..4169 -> 0.03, 7.47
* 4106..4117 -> -0.01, 7.41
